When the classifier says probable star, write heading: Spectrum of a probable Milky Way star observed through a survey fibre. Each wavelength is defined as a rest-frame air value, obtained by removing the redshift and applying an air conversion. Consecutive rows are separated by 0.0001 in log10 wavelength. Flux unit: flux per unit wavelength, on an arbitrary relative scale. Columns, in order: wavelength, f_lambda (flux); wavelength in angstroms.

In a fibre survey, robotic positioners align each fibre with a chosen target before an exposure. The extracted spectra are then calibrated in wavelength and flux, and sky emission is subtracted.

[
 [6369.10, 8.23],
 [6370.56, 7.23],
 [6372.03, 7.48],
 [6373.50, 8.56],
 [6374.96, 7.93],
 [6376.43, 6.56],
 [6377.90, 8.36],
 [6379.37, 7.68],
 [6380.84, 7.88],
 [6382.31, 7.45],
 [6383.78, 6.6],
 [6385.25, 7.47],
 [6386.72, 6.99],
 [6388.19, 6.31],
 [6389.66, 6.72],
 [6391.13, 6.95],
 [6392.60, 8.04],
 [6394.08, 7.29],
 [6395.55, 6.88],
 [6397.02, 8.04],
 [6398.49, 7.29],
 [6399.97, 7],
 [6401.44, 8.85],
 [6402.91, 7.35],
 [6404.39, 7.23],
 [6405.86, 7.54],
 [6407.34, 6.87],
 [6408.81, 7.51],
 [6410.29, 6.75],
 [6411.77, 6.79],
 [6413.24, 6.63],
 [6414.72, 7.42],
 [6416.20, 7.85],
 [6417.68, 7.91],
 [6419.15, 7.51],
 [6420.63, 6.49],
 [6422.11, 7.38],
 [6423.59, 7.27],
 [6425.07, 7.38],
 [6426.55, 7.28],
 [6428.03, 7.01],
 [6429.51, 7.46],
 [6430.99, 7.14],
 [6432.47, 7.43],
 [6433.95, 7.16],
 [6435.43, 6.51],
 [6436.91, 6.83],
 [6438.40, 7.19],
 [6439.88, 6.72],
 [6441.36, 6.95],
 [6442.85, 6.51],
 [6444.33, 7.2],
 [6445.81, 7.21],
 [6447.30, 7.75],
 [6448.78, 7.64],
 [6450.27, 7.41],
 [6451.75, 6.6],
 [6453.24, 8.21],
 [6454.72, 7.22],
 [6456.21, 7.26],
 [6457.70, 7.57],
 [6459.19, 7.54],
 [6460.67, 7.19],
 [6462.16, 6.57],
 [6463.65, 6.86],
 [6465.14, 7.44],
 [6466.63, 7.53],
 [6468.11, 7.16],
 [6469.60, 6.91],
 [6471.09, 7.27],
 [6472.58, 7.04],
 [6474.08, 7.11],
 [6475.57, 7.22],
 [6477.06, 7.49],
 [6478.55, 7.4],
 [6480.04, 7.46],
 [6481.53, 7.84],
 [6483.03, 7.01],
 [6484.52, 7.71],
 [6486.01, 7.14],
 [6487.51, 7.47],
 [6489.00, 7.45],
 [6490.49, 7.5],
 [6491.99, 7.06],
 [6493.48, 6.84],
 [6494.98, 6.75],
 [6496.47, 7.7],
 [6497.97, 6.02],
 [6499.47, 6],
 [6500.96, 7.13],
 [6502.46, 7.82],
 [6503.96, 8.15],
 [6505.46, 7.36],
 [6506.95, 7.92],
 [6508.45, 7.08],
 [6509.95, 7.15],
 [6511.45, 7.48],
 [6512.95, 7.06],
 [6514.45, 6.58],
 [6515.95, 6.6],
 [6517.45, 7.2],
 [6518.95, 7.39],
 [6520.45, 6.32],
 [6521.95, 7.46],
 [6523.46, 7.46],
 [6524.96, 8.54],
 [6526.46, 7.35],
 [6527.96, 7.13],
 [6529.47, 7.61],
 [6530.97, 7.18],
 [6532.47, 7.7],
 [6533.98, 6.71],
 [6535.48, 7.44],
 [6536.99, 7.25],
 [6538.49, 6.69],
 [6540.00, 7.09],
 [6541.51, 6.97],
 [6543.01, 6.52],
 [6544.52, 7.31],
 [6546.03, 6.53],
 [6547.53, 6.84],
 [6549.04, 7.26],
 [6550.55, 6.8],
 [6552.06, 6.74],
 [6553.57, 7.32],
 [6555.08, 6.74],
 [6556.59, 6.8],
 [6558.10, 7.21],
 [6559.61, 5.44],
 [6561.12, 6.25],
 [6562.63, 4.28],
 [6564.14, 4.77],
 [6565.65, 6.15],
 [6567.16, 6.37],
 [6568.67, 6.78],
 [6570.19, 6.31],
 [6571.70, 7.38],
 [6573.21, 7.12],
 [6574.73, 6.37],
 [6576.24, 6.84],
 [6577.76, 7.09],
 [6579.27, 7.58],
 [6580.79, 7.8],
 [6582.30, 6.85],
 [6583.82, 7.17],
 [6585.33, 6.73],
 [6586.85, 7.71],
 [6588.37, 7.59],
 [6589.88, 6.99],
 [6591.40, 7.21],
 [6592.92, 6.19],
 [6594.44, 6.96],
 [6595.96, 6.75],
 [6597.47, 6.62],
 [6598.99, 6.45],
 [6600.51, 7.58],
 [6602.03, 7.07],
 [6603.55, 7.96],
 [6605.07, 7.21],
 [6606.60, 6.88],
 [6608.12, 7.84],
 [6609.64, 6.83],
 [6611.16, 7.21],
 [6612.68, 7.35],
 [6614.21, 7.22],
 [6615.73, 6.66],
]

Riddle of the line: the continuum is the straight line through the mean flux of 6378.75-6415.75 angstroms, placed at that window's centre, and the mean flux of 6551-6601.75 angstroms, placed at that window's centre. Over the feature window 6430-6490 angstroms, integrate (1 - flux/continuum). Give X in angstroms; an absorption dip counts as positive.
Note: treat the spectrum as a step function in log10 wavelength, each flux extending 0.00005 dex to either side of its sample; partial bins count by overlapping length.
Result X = -1.33 angstroms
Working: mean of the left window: 7.26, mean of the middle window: 7.24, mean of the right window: 6.74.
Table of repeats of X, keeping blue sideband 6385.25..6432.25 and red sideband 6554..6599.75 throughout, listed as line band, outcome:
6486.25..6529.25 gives -1.8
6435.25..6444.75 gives 0.4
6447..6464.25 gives -0.5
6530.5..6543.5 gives -0.5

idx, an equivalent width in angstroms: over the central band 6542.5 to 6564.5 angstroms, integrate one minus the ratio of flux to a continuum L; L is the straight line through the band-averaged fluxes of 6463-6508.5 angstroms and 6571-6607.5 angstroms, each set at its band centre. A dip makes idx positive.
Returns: 2.0 angstroms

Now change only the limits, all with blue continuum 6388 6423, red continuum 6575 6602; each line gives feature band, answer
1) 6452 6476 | -0.09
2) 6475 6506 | -0.35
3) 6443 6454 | -0.22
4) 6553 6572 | 2.23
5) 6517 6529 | -0.38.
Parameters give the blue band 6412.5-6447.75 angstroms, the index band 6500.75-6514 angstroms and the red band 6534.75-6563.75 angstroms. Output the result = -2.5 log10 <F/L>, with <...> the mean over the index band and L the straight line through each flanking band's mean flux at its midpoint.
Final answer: -0.09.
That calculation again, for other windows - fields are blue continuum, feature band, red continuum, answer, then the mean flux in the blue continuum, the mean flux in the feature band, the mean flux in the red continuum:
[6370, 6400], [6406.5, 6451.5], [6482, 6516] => 0.02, 7.38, 7.17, 7.19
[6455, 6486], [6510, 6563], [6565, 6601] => 0.02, 7.27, 6.97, 6.94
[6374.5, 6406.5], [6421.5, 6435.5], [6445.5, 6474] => 0.01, 7.38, 7.23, 7.28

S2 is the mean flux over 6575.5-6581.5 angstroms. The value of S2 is 7.32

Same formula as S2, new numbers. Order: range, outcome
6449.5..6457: 7.34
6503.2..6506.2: 7.74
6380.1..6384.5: 7.31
